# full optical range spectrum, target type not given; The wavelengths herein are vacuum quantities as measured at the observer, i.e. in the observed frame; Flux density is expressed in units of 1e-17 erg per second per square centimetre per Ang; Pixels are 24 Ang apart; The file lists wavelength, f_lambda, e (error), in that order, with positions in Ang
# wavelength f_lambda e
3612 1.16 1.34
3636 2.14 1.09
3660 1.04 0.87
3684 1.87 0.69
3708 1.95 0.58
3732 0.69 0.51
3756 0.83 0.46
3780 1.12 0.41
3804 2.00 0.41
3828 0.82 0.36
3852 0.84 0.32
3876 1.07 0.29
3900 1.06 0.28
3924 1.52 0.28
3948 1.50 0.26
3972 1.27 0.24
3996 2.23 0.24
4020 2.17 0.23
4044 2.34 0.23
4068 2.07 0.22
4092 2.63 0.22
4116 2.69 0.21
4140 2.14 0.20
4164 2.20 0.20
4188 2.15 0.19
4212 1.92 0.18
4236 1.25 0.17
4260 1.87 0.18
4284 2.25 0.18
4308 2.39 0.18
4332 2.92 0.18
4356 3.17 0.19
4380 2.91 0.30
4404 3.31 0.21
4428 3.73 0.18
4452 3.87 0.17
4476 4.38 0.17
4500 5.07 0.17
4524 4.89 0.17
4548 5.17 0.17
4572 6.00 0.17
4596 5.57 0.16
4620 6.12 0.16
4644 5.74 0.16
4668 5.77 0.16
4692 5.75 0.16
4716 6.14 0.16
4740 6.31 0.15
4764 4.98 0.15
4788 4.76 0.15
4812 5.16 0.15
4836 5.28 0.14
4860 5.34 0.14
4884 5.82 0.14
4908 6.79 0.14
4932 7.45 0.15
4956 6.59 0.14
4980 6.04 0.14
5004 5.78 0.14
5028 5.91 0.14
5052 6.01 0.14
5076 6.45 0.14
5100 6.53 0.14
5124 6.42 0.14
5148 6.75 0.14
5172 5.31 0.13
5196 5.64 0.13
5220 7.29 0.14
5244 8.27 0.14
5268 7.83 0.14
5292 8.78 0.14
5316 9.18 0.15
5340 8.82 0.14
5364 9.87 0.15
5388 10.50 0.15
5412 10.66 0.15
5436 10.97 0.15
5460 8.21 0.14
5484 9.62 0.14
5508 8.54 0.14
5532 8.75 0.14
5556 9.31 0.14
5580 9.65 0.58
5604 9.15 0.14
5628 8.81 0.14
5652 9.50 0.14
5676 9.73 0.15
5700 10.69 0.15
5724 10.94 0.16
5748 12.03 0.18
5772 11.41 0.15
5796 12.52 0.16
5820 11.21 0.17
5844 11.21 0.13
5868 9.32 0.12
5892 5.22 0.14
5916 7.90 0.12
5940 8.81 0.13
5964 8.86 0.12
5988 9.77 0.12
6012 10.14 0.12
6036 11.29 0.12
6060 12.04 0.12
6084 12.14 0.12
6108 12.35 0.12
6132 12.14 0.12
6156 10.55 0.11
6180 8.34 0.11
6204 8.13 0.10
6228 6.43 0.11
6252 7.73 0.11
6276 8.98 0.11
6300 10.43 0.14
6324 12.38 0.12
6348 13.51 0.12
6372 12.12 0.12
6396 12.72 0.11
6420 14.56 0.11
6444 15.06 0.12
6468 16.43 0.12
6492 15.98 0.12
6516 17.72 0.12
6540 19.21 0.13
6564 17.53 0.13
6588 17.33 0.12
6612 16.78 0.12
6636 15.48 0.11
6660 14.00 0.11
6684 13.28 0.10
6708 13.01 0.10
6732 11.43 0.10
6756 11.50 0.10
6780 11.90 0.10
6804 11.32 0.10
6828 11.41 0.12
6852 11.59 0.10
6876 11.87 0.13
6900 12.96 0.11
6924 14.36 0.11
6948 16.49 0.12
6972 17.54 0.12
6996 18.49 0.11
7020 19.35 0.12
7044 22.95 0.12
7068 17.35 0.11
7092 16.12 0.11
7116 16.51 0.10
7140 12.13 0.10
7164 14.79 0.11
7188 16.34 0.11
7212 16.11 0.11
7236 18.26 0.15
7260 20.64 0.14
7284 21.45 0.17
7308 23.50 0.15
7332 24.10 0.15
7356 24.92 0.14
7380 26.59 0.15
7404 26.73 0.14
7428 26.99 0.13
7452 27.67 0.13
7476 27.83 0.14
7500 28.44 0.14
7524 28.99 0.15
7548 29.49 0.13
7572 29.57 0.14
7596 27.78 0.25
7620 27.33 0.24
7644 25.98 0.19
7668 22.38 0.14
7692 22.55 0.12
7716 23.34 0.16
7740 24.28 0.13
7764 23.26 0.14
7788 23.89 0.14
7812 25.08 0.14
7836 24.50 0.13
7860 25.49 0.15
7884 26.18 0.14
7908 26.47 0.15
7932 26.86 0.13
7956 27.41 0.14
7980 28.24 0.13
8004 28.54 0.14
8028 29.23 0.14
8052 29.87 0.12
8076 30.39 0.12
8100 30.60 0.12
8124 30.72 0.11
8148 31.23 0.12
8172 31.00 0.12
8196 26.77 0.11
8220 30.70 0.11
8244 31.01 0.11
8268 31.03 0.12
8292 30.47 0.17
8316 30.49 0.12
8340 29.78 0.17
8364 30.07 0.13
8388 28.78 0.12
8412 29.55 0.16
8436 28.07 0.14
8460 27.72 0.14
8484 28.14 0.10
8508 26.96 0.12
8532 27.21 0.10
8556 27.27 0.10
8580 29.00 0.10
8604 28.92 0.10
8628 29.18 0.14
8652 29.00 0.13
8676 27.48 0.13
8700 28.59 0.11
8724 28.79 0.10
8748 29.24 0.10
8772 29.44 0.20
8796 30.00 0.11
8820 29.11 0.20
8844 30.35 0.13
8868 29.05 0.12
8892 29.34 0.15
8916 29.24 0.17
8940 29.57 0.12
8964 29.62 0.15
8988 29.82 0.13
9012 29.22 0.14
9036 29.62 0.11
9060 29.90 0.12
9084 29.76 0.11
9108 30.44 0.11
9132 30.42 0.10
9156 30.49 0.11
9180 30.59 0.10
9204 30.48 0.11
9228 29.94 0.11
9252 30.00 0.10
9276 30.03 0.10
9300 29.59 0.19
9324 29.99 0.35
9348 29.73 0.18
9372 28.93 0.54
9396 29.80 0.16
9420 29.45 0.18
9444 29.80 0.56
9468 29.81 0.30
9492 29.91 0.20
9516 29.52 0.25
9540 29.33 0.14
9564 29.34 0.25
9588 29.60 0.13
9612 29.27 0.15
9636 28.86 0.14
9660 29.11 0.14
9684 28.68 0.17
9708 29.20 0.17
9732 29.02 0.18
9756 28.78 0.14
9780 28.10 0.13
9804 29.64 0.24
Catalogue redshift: 0.000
